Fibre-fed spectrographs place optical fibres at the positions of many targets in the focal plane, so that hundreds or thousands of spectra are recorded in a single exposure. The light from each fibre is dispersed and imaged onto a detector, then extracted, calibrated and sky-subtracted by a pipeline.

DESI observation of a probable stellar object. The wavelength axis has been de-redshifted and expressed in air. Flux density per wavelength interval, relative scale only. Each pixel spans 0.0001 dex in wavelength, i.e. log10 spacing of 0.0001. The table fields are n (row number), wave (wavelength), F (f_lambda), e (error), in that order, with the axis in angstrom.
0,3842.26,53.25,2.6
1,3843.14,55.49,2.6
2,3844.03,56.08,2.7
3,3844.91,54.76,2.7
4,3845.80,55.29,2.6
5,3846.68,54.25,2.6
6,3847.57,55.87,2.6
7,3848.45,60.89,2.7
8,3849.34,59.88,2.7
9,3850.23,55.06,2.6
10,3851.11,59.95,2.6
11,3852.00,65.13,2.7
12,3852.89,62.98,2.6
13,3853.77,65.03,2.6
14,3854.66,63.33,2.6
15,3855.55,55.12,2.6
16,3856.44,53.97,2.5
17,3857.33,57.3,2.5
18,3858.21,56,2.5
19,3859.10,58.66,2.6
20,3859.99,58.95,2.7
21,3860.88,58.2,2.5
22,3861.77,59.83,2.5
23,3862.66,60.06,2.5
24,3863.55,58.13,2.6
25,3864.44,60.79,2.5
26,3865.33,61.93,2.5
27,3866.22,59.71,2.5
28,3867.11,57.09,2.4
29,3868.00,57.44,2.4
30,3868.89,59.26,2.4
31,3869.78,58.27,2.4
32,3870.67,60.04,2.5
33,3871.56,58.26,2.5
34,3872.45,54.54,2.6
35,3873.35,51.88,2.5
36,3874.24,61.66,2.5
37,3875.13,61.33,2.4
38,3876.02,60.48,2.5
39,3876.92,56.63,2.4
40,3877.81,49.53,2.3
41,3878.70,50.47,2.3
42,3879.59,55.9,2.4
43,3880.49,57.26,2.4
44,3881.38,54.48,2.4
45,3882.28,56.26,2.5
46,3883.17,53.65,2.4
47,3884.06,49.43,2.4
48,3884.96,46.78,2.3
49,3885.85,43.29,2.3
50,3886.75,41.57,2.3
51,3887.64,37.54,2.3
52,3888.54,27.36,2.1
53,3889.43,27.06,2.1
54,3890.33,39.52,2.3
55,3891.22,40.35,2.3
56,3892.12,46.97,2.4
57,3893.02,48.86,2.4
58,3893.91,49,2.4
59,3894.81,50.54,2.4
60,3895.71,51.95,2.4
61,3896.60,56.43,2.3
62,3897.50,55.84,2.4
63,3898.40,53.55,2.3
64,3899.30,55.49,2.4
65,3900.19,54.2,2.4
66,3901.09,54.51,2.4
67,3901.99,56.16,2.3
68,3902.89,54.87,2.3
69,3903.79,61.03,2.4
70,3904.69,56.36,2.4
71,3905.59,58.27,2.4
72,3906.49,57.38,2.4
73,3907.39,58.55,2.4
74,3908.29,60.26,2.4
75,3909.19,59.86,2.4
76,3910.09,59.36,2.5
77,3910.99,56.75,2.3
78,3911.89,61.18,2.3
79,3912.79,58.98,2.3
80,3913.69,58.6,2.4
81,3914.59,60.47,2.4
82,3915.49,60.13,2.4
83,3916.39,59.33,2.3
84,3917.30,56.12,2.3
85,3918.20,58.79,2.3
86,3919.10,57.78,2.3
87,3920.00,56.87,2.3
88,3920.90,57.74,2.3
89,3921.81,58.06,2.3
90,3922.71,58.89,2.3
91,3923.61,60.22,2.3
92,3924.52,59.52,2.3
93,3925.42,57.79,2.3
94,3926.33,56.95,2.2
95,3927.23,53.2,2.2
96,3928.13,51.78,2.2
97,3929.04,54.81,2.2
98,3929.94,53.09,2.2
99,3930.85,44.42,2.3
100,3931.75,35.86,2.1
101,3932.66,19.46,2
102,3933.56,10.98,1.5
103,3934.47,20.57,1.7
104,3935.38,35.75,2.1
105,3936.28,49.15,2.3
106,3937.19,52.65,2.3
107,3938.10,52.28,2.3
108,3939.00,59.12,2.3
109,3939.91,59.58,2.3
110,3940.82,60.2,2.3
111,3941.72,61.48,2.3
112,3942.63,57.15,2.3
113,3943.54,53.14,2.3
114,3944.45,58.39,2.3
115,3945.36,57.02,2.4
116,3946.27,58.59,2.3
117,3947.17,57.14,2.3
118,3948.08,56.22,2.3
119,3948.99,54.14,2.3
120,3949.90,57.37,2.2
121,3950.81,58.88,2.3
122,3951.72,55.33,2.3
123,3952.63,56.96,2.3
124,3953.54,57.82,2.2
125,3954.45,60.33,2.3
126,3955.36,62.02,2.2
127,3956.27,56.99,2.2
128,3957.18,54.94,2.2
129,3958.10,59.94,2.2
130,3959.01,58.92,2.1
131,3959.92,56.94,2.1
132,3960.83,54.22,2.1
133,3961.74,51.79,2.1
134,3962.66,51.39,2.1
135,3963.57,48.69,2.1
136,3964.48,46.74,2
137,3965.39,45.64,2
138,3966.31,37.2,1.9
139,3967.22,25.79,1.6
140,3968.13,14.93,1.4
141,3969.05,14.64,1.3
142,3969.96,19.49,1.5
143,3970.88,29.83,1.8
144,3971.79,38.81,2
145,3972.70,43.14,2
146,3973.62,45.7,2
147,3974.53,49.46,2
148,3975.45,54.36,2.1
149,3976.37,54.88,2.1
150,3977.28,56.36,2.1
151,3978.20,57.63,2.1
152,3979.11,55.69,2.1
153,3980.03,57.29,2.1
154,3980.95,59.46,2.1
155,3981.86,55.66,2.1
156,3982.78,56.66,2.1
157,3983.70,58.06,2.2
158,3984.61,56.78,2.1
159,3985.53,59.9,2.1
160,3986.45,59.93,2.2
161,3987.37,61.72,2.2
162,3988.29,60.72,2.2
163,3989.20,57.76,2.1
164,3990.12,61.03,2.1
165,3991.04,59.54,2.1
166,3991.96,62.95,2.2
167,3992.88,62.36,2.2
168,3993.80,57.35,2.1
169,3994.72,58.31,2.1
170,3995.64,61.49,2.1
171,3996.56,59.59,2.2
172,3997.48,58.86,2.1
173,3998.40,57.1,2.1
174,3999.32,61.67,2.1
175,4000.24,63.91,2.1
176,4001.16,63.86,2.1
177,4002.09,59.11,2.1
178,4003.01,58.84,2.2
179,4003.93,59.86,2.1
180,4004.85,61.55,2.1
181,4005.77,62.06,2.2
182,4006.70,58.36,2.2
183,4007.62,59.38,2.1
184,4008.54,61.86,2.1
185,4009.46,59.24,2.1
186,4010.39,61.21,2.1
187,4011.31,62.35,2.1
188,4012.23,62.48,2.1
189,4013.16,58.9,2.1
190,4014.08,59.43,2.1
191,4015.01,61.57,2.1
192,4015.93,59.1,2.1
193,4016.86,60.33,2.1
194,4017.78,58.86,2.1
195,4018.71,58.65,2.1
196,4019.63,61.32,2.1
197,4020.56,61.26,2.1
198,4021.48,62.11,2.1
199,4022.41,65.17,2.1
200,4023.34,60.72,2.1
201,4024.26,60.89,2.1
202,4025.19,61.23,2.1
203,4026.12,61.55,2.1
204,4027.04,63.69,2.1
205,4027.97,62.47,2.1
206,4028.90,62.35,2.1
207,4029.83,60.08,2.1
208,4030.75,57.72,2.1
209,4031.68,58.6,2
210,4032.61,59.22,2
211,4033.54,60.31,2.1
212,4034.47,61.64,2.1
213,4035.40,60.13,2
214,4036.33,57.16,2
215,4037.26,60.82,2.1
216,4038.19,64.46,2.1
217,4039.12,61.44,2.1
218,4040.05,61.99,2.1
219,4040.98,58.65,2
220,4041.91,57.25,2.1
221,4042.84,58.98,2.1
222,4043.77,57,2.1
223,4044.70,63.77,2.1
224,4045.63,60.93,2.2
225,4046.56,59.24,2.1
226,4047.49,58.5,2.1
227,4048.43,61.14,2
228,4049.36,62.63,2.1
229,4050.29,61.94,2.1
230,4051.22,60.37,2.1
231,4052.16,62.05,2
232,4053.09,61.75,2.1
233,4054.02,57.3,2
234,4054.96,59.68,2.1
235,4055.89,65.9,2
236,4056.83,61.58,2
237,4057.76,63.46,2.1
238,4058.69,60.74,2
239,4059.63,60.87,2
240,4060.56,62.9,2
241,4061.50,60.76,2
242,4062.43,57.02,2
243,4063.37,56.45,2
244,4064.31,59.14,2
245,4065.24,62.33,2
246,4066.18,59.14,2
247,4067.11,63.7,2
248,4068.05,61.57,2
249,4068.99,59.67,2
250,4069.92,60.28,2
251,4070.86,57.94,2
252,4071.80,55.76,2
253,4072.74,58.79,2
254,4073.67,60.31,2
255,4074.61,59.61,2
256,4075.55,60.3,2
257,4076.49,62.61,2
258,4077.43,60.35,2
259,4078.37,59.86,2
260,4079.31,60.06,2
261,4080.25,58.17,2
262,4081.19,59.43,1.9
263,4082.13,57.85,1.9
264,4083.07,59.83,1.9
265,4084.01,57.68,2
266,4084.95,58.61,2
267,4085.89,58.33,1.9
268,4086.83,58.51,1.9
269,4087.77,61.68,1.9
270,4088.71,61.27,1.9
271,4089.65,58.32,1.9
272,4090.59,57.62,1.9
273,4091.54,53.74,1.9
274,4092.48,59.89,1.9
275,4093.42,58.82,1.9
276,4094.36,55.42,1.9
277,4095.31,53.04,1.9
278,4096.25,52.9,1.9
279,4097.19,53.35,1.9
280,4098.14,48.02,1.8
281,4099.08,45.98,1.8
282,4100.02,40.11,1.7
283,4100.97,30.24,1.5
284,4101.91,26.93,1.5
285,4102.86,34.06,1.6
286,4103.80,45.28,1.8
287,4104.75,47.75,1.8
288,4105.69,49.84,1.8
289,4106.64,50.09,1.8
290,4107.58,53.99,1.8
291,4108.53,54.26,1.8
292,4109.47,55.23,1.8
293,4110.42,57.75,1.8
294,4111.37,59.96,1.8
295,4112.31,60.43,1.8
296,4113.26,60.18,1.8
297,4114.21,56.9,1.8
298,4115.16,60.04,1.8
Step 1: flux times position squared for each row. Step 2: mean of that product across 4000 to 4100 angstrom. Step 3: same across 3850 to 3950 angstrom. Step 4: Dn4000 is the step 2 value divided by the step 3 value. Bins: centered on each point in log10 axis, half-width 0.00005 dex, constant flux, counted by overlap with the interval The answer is 1.2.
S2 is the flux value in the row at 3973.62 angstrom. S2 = 45.7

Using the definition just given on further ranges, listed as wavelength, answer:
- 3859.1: 58.66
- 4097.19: 53.35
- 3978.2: 57.63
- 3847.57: 55.87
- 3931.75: 35.86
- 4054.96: 59.68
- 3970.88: 29.83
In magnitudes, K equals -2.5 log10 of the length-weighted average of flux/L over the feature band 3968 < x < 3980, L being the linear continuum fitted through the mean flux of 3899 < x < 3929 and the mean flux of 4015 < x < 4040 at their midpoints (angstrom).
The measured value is 0.37 mag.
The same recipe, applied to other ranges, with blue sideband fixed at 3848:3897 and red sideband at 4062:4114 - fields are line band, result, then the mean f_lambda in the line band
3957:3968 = 0.14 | 48.2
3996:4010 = -0.10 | 60.4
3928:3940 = 0.28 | 42.1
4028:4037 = -0.09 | 59.8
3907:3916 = -0.10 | 59.5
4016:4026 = -0.11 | 61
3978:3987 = -0.06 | 57.8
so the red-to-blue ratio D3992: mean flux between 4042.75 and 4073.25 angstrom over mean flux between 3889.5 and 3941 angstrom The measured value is 1.15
